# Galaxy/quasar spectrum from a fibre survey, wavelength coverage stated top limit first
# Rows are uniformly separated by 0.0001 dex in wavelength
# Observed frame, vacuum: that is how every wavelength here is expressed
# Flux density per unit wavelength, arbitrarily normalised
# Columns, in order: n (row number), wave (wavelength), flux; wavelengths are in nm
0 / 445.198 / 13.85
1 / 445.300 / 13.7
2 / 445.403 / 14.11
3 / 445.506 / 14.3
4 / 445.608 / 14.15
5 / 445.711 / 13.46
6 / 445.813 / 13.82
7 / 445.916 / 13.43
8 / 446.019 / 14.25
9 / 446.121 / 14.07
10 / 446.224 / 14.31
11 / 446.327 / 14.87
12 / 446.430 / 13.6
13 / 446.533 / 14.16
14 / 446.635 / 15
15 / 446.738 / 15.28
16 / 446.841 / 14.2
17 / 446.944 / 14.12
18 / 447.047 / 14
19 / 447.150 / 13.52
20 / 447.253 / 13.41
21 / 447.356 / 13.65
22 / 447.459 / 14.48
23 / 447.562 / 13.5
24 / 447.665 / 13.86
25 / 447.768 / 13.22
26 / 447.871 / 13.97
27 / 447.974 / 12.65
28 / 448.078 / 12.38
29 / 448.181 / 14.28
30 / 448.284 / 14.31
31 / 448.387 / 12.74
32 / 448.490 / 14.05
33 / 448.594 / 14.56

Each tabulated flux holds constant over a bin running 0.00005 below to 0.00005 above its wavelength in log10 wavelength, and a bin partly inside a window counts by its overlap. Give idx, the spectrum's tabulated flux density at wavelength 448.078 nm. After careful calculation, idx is 12.38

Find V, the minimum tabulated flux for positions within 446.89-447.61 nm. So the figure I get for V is 13.41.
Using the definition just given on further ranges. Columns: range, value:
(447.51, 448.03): 12.65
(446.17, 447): 13.6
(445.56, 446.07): 13.43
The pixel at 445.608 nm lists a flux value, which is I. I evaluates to 14.15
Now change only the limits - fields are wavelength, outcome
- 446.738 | 15.28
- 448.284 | 14.31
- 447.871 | 13.97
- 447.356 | 13.65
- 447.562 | 13.5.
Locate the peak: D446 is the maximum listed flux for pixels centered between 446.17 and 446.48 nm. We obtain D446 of 14.87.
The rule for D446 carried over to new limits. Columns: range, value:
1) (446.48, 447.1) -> 15.28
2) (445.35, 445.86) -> 14.3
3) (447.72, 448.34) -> 14.31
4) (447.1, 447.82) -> 14.48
